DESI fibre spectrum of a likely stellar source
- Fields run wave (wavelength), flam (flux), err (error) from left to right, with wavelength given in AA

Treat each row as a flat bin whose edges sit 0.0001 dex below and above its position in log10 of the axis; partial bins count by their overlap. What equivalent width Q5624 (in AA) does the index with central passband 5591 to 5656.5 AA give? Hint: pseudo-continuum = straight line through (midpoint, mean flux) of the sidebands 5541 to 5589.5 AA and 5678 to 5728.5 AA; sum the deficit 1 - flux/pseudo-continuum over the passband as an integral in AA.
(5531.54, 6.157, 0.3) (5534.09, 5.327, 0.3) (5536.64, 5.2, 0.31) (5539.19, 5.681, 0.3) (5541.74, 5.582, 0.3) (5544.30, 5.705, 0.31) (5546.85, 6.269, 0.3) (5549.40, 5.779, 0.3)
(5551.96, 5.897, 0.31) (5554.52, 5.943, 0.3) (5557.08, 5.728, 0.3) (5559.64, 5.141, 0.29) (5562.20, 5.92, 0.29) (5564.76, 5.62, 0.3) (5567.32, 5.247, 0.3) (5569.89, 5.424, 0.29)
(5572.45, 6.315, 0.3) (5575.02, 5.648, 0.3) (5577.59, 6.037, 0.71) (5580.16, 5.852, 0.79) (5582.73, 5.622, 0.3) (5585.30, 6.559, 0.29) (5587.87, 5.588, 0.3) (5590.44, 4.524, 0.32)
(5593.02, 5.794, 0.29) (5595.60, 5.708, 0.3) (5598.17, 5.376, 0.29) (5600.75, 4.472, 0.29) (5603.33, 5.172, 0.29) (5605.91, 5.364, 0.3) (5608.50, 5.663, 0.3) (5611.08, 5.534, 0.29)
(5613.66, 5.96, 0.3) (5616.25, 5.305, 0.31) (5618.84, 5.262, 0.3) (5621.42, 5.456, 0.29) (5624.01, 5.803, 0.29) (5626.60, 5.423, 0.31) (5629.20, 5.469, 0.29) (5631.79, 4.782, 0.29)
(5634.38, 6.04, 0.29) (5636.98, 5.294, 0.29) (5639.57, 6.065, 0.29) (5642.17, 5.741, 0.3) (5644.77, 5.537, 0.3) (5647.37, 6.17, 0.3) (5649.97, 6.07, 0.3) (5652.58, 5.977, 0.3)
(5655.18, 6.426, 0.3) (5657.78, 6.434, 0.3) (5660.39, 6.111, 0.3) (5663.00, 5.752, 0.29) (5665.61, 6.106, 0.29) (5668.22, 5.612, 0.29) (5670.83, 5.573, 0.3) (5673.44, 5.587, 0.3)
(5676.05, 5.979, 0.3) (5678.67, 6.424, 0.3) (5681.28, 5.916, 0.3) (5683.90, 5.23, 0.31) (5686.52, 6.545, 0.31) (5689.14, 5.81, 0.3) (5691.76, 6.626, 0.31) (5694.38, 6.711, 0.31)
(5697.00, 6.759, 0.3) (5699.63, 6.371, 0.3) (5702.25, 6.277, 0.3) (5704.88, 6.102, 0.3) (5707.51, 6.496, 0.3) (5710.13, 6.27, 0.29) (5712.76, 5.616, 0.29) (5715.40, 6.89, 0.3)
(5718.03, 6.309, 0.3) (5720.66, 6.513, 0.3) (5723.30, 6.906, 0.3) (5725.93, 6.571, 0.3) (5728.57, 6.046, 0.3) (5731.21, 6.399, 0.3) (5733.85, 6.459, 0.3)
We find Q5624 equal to 4.7 AA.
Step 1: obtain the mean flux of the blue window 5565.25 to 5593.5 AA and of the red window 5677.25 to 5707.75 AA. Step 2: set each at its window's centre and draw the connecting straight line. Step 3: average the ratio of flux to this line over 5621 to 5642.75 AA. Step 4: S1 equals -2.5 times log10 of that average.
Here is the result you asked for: 0.07 mag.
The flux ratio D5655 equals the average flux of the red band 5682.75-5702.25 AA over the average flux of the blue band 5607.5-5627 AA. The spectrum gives 1.1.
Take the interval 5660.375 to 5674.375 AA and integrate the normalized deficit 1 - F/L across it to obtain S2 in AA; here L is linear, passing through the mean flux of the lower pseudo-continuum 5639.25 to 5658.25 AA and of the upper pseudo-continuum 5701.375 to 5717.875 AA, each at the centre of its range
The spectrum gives 0.8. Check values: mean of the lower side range 6.04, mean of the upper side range 6.28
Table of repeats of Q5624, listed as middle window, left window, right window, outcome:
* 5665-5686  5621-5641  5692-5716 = 0.8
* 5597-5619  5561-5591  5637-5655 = 1.7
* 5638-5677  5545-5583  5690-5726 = 1.7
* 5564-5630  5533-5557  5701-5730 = 4.1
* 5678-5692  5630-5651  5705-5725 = 0.2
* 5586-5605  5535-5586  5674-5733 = 2.0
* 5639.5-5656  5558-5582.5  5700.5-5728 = 0.2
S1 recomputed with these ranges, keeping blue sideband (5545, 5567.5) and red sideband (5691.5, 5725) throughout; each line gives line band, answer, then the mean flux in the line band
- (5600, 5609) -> 0.158 mag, 5.16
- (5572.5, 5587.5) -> -0.017 mag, 5.95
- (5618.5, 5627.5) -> 0.101 mag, 5.52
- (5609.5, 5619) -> 0.088 mag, 5.55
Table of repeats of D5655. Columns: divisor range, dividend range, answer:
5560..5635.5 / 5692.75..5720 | 1.15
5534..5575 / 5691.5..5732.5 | 1.13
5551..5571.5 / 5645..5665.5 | 1.08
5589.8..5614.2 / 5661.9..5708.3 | 1.14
